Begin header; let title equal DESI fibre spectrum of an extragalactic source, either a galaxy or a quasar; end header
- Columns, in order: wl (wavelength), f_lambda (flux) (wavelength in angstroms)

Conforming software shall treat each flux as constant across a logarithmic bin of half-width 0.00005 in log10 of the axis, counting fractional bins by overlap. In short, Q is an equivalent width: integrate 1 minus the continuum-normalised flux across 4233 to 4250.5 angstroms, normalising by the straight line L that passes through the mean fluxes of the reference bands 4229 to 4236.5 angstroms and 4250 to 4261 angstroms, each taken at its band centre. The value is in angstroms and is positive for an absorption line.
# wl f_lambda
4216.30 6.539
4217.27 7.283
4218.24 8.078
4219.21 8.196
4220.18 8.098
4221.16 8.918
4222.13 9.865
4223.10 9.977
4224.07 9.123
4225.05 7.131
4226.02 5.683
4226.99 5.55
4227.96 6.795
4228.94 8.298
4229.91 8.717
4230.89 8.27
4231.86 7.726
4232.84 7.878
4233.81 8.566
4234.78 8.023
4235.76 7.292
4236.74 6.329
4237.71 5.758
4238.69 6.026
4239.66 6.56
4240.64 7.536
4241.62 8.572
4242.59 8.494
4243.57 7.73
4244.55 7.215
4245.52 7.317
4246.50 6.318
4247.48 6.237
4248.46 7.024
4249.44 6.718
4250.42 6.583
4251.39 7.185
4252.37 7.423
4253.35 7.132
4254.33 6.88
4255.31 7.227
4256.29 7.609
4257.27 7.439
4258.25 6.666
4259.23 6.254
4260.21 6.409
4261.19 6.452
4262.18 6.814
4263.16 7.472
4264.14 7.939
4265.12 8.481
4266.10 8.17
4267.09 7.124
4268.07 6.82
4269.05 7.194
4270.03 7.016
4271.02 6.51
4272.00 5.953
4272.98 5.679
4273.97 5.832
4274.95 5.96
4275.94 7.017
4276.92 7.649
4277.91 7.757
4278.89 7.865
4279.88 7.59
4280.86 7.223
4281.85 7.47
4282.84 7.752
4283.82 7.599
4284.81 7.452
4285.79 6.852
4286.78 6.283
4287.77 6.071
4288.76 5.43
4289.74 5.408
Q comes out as 1.0 angstroms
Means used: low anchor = 8.02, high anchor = 6.98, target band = 7.15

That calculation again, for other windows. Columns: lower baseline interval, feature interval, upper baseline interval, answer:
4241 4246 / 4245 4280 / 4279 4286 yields 3.12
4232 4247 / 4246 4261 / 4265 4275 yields 0.42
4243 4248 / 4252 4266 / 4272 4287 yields -0.35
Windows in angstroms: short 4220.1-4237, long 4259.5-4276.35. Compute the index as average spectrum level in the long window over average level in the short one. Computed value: 0.87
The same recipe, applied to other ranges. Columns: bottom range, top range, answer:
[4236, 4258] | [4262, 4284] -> 1.02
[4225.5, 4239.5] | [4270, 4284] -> 0.97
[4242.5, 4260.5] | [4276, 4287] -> 1.06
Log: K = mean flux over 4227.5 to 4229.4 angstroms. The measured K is 7.52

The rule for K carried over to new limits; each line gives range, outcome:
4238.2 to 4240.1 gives 6.3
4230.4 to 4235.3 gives 8.09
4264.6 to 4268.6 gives 7.65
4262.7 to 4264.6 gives 7.71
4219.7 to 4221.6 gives 8.46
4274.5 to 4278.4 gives 7.1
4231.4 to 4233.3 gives 7.78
